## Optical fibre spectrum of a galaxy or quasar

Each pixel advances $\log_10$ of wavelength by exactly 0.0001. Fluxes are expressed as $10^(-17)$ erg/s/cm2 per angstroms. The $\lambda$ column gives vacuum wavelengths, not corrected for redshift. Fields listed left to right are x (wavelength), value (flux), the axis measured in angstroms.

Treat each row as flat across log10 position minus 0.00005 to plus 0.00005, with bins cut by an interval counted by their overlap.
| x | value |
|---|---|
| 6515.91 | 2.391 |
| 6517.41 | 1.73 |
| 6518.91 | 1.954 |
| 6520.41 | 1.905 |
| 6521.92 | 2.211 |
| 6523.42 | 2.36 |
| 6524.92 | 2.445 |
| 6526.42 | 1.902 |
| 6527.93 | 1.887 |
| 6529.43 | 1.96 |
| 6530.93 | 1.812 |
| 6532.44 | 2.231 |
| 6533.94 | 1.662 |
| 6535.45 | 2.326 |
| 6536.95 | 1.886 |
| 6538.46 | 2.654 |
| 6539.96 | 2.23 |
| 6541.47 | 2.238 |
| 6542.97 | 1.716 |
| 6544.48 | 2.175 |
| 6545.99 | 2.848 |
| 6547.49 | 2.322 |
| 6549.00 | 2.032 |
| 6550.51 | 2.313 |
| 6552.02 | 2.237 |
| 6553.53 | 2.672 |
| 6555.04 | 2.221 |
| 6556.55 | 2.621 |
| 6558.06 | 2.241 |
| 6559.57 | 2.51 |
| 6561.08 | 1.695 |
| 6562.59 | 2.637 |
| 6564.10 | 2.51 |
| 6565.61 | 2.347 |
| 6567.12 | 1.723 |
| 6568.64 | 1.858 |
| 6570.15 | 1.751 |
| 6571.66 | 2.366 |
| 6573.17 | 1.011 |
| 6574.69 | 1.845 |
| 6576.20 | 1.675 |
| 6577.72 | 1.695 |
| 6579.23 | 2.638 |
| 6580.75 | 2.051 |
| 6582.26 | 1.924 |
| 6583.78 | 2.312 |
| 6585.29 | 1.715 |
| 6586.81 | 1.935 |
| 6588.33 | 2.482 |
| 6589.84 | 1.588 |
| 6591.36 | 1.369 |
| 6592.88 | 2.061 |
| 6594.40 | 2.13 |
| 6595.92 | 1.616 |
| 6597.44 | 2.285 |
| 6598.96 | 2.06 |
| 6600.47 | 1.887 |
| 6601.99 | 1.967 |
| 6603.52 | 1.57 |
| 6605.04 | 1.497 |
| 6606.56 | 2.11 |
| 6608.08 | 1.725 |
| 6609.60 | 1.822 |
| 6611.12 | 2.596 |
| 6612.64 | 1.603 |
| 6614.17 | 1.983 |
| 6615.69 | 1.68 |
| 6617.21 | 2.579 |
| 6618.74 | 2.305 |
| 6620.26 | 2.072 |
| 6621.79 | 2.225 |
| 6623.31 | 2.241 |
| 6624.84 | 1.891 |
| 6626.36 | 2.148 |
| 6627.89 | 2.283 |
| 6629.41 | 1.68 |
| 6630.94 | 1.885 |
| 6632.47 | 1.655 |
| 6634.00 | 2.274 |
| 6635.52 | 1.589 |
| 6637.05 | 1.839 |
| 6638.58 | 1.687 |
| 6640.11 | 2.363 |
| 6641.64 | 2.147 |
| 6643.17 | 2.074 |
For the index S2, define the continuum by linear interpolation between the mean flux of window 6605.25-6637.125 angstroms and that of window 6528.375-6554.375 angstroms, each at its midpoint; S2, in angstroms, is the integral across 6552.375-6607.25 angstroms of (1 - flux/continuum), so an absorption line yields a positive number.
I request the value 2.3 angstroms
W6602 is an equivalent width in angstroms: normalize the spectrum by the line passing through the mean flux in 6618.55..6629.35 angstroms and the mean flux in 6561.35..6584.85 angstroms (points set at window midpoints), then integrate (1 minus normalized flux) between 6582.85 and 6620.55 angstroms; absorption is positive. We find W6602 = 2.21 angstroms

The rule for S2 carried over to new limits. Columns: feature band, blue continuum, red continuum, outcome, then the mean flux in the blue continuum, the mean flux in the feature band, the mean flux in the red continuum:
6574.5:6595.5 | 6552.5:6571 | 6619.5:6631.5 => 2.06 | 2.23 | 1.96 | 2.06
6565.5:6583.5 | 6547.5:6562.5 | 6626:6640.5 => 2.47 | 2.3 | 1.9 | 1.92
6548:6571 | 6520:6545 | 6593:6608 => -2.36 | 2.1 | 2.23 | 1.9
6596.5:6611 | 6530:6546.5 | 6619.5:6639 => 0.77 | 2.15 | 1.91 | 1.96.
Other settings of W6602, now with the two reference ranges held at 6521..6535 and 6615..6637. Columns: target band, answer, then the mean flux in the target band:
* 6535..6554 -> -2.1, 2.27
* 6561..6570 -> -0.4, 2.14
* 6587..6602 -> 0.7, 1.94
